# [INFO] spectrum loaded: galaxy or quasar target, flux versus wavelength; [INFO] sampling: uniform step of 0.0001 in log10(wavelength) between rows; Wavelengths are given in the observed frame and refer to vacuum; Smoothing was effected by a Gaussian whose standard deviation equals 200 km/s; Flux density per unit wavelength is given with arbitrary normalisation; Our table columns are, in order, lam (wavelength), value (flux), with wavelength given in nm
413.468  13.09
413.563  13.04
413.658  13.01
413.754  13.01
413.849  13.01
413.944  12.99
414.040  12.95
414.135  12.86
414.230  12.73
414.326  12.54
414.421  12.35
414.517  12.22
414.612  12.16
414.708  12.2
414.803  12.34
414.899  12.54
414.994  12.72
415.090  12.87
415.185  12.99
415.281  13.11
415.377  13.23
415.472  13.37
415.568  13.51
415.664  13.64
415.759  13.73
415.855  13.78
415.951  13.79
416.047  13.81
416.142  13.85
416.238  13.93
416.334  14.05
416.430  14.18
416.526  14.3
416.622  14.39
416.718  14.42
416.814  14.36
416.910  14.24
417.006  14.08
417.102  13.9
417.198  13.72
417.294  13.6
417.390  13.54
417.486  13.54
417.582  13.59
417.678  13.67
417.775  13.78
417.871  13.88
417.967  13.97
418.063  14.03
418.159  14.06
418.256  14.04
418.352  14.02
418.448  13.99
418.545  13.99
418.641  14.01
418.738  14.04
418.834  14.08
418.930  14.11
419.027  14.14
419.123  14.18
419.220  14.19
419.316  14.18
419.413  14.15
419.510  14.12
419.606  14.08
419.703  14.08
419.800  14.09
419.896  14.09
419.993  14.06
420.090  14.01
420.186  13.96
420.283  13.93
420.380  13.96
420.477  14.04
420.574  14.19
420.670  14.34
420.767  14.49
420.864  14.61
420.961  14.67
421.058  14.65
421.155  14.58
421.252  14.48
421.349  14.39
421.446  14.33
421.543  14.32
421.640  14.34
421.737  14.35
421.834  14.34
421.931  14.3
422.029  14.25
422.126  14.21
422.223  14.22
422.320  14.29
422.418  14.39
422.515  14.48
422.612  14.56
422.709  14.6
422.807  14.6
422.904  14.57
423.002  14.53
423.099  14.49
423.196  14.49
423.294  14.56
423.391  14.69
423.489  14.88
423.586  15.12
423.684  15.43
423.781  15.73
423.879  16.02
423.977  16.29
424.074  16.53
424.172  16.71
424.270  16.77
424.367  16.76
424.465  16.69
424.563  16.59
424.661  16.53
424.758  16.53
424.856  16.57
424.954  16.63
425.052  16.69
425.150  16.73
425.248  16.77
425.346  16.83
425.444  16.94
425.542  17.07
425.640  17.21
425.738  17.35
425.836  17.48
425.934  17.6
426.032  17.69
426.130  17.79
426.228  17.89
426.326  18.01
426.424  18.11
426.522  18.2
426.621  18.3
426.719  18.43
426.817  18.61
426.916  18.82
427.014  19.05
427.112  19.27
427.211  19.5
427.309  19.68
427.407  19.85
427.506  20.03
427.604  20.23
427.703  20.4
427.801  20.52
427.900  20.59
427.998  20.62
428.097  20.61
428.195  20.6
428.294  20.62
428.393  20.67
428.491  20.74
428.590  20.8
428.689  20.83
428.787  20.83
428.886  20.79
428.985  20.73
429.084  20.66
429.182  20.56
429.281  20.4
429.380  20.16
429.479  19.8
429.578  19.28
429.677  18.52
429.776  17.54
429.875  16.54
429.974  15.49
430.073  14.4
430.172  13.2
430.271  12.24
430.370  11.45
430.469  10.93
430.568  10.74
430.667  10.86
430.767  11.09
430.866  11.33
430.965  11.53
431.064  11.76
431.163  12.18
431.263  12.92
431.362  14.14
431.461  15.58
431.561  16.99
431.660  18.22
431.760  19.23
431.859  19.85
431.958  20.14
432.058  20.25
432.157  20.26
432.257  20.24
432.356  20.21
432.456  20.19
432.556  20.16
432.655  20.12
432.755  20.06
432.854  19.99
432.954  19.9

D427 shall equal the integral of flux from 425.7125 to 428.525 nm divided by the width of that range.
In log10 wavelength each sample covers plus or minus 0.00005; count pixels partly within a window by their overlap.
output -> 19.2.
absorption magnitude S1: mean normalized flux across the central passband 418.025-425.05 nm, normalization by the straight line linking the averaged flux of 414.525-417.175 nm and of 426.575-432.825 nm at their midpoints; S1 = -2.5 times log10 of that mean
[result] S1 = 0.045 mag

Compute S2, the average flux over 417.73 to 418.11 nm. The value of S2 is 13.9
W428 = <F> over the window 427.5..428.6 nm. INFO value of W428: 20.5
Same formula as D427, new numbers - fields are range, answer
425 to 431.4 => 17.5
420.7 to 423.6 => 14.5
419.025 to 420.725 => 14.1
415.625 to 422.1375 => 14.1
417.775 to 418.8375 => 14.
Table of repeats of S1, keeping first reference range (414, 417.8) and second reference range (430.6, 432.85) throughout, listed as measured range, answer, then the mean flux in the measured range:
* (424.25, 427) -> -0.127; 17.4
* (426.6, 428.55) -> -0.246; 19.9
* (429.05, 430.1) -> -0.142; 18.5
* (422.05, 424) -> 0.009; 14.8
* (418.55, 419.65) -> -0.003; 14.1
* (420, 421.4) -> 0.009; 14.3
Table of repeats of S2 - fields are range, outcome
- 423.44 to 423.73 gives 15.1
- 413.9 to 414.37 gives 12.8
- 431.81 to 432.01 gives 20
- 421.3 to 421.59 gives 14.4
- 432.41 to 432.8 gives 20.1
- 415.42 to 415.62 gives 13.4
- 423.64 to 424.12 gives 16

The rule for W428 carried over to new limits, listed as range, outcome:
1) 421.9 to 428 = 16.9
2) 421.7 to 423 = 14.4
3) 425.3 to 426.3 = 17.4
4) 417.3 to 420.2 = 14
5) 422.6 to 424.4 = 15.3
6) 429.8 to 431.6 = 13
